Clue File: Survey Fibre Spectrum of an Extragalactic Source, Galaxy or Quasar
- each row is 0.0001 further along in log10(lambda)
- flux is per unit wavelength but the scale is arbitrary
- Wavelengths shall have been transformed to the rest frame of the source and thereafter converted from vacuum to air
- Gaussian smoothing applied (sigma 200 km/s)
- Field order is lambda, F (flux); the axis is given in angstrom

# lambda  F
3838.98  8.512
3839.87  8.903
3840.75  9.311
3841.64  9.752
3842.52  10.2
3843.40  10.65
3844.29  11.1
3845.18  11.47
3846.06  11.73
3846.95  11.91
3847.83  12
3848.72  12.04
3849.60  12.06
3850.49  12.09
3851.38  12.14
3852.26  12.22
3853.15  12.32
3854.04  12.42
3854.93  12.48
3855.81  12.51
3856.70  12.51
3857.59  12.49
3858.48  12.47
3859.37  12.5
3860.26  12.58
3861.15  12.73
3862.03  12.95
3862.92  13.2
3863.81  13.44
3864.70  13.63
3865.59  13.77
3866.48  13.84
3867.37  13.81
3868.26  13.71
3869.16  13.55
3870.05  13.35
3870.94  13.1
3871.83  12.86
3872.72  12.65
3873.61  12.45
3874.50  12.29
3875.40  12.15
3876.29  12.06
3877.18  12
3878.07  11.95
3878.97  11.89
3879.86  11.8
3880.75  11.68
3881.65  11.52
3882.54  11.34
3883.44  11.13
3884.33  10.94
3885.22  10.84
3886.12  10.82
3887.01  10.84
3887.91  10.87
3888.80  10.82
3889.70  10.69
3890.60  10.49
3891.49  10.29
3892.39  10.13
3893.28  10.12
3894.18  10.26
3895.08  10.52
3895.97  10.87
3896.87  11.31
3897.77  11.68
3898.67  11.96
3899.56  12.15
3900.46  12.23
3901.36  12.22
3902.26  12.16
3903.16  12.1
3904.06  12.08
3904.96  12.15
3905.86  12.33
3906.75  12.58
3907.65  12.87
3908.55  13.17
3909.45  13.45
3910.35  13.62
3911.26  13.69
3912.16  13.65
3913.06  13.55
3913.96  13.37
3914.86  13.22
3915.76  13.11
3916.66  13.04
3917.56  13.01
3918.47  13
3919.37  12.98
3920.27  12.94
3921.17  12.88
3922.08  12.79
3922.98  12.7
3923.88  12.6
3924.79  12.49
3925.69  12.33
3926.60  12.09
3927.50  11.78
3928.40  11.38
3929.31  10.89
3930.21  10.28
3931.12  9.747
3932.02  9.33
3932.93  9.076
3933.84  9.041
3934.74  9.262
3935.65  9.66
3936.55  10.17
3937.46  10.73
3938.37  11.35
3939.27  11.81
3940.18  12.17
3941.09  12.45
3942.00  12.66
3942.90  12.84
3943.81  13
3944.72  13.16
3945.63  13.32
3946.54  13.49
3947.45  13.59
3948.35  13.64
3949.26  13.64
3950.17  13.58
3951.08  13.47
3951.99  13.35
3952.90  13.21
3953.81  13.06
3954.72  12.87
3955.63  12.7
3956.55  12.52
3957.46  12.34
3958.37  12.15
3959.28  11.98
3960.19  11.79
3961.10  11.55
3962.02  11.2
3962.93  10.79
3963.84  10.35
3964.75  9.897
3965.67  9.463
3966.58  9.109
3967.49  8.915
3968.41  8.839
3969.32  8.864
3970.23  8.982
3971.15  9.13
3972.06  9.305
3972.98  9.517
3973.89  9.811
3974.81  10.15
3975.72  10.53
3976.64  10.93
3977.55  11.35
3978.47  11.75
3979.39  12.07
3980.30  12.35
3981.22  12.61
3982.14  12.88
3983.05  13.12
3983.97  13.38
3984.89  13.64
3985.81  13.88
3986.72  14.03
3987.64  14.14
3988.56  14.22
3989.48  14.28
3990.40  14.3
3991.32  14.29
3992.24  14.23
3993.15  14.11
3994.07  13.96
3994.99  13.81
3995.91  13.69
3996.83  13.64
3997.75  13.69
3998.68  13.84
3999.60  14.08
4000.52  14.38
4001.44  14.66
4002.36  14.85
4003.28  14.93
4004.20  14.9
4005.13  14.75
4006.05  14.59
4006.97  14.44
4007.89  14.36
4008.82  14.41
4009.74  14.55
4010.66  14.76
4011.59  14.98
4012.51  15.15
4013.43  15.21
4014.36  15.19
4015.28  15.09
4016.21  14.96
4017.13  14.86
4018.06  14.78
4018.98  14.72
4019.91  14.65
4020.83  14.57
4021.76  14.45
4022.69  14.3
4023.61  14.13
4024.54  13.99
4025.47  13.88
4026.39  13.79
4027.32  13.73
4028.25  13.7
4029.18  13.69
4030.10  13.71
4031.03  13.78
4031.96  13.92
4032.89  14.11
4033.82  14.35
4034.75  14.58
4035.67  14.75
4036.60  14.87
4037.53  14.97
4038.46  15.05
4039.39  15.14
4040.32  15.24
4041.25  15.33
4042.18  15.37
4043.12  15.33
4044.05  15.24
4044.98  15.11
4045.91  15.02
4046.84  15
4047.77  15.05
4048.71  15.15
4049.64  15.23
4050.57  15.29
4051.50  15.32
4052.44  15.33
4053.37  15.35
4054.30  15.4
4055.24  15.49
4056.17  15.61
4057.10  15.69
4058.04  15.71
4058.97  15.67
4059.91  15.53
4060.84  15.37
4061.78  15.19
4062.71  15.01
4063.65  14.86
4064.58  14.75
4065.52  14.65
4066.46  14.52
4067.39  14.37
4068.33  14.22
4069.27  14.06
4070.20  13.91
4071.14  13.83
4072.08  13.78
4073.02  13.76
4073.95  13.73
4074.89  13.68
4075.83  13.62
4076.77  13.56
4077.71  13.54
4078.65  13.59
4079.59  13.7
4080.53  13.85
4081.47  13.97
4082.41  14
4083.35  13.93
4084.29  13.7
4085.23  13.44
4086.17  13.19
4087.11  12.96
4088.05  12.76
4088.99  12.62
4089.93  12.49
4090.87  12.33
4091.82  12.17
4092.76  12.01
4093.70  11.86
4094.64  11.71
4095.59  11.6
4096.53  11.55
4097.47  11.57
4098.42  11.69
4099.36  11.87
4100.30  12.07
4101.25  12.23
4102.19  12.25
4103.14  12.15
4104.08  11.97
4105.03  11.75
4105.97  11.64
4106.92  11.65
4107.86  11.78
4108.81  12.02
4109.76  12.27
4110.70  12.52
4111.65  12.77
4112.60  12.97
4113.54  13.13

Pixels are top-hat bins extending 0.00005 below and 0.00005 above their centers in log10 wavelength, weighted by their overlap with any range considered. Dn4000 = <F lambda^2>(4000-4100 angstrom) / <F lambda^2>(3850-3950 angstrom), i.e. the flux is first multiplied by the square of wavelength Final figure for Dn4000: 1.27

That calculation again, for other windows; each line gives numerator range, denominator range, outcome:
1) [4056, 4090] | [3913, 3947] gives 1.27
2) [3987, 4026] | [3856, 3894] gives 1.28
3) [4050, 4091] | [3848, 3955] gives 1.28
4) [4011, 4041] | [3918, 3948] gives 1.29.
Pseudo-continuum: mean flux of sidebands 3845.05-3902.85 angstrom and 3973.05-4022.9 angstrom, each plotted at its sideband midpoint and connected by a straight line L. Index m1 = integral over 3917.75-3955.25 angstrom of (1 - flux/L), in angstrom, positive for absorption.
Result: 2.5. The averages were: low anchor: 12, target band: 12.1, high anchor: 13.8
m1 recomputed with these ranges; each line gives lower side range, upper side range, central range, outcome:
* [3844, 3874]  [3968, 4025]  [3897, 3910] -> 0.6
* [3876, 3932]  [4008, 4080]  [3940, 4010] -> 3.6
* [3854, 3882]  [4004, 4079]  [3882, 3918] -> 3.3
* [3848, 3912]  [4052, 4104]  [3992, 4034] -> -3.8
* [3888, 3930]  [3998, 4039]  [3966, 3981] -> 3.8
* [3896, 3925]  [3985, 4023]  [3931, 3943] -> 2.3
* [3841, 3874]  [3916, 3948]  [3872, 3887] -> 0.7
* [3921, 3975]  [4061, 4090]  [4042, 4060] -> -2.6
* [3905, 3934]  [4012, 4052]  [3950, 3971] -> 3.0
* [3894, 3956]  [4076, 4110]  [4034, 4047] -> -2.7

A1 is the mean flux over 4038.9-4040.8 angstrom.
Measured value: 15.2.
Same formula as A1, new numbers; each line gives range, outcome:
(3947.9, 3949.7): 13.7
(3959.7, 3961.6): 11.6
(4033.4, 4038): 14.7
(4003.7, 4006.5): 14.7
